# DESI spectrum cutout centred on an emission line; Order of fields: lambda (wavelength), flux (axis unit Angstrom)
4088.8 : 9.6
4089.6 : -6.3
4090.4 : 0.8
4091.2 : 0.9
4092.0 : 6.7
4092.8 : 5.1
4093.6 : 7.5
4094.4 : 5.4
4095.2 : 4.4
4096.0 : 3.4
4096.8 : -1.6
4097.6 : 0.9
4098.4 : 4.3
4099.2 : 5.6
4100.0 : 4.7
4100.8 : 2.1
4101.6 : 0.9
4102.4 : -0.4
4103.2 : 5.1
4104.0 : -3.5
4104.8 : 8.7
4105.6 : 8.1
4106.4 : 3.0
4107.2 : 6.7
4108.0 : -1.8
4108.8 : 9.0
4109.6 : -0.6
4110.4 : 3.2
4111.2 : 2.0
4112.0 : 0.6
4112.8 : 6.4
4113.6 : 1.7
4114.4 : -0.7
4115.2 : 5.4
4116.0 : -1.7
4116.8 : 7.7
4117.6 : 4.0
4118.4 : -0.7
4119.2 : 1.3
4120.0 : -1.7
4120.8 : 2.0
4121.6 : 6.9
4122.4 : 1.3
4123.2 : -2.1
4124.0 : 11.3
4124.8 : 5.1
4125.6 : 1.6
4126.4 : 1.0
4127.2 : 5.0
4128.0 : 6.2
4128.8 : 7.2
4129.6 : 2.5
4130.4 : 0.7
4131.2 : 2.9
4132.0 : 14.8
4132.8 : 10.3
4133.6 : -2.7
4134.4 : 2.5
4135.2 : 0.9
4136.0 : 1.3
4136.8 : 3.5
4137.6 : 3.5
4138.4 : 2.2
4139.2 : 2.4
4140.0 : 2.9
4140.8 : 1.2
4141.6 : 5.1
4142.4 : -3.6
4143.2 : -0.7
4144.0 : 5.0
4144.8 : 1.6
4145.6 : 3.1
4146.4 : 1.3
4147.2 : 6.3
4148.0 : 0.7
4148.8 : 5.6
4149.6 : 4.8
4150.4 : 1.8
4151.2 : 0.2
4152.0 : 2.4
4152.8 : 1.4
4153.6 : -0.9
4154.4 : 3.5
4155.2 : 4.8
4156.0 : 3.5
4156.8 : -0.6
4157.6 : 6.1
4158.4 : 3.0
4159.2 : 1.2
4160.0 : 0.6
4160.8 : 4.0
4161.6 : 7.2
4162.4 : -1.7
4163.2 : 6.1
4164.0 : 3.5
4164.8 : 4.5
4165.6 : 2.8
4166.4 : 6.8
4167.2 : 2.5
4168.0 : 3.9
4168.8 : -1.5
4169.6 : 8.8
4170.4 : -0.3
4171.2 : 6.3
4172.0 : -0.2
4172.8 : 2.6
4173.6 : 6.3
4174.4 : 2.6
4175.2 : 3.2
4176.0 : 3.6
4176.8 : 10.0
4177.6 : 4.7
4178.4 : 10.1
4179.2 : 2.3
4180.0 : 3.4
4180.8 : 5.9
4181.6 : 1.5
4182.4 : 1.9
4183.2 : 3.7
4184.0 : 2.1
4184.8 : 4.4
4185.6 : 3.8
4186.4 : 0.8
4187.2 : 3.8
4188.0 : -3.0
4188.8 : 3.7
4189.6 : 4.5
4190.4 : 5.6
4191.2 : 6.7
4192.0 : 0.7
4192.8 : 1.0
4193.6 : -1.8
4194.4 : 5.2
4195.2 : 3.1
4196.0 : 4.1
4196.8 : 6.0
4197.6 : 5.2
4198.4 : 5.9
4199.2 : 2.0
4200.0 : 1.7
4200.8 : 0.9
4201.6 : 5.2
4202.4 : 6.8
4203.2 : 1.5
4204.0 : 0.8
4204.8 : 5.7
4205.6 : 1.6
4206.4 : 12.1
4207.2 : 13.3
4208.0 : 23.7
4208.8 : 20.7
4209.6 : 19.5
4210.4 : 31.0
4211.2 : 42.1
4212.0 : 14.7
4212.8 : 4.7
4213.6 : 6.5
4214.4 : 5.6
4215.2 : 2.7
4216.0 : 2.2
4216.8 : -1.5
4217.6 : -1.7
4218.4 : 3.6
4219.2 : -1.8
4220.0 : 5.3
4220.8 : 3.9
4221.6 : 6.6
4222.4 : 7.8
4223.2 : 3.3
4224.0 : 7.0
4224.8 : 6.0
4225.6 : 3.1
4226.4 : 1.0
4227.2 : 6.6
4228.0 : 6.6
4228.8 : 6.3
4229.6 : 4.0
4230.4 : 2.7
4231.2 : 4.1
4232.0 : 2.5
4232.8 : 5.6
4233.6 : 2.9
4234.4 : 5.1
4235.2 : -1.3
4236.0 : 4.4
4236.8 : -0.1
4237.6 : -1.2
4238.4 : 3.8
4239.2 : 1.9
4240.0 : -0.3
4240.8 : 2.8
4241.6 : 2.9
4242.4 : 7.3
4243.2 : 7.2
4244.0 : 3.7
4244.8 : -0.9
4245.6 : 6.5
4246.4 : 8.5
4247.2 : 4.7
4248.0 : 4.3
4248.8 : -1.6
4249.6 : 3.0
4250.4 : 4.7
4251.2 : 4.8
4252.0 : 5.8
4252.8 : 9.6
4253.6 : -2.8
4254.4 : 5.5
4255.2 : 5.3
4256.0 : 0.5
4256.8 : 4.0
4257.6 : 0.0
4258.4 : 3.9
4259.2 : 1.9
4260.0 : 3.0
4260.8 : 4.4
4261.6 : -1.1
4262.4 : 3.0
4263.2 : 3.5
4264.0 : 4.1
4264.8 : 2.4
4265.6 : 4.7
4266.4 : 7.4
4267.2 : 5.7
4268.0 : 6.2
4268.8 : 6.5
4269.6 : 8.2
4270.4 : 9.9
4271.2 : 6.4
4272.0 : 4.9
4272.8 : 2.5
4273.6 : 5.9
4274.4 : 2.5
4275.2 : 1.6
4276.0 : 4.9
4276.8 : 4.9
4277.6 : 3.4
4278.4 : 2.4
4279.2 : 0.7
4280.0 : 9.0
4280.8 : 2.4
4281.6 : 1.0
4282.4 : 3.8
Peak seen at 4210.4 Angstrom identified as [O II] 3727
